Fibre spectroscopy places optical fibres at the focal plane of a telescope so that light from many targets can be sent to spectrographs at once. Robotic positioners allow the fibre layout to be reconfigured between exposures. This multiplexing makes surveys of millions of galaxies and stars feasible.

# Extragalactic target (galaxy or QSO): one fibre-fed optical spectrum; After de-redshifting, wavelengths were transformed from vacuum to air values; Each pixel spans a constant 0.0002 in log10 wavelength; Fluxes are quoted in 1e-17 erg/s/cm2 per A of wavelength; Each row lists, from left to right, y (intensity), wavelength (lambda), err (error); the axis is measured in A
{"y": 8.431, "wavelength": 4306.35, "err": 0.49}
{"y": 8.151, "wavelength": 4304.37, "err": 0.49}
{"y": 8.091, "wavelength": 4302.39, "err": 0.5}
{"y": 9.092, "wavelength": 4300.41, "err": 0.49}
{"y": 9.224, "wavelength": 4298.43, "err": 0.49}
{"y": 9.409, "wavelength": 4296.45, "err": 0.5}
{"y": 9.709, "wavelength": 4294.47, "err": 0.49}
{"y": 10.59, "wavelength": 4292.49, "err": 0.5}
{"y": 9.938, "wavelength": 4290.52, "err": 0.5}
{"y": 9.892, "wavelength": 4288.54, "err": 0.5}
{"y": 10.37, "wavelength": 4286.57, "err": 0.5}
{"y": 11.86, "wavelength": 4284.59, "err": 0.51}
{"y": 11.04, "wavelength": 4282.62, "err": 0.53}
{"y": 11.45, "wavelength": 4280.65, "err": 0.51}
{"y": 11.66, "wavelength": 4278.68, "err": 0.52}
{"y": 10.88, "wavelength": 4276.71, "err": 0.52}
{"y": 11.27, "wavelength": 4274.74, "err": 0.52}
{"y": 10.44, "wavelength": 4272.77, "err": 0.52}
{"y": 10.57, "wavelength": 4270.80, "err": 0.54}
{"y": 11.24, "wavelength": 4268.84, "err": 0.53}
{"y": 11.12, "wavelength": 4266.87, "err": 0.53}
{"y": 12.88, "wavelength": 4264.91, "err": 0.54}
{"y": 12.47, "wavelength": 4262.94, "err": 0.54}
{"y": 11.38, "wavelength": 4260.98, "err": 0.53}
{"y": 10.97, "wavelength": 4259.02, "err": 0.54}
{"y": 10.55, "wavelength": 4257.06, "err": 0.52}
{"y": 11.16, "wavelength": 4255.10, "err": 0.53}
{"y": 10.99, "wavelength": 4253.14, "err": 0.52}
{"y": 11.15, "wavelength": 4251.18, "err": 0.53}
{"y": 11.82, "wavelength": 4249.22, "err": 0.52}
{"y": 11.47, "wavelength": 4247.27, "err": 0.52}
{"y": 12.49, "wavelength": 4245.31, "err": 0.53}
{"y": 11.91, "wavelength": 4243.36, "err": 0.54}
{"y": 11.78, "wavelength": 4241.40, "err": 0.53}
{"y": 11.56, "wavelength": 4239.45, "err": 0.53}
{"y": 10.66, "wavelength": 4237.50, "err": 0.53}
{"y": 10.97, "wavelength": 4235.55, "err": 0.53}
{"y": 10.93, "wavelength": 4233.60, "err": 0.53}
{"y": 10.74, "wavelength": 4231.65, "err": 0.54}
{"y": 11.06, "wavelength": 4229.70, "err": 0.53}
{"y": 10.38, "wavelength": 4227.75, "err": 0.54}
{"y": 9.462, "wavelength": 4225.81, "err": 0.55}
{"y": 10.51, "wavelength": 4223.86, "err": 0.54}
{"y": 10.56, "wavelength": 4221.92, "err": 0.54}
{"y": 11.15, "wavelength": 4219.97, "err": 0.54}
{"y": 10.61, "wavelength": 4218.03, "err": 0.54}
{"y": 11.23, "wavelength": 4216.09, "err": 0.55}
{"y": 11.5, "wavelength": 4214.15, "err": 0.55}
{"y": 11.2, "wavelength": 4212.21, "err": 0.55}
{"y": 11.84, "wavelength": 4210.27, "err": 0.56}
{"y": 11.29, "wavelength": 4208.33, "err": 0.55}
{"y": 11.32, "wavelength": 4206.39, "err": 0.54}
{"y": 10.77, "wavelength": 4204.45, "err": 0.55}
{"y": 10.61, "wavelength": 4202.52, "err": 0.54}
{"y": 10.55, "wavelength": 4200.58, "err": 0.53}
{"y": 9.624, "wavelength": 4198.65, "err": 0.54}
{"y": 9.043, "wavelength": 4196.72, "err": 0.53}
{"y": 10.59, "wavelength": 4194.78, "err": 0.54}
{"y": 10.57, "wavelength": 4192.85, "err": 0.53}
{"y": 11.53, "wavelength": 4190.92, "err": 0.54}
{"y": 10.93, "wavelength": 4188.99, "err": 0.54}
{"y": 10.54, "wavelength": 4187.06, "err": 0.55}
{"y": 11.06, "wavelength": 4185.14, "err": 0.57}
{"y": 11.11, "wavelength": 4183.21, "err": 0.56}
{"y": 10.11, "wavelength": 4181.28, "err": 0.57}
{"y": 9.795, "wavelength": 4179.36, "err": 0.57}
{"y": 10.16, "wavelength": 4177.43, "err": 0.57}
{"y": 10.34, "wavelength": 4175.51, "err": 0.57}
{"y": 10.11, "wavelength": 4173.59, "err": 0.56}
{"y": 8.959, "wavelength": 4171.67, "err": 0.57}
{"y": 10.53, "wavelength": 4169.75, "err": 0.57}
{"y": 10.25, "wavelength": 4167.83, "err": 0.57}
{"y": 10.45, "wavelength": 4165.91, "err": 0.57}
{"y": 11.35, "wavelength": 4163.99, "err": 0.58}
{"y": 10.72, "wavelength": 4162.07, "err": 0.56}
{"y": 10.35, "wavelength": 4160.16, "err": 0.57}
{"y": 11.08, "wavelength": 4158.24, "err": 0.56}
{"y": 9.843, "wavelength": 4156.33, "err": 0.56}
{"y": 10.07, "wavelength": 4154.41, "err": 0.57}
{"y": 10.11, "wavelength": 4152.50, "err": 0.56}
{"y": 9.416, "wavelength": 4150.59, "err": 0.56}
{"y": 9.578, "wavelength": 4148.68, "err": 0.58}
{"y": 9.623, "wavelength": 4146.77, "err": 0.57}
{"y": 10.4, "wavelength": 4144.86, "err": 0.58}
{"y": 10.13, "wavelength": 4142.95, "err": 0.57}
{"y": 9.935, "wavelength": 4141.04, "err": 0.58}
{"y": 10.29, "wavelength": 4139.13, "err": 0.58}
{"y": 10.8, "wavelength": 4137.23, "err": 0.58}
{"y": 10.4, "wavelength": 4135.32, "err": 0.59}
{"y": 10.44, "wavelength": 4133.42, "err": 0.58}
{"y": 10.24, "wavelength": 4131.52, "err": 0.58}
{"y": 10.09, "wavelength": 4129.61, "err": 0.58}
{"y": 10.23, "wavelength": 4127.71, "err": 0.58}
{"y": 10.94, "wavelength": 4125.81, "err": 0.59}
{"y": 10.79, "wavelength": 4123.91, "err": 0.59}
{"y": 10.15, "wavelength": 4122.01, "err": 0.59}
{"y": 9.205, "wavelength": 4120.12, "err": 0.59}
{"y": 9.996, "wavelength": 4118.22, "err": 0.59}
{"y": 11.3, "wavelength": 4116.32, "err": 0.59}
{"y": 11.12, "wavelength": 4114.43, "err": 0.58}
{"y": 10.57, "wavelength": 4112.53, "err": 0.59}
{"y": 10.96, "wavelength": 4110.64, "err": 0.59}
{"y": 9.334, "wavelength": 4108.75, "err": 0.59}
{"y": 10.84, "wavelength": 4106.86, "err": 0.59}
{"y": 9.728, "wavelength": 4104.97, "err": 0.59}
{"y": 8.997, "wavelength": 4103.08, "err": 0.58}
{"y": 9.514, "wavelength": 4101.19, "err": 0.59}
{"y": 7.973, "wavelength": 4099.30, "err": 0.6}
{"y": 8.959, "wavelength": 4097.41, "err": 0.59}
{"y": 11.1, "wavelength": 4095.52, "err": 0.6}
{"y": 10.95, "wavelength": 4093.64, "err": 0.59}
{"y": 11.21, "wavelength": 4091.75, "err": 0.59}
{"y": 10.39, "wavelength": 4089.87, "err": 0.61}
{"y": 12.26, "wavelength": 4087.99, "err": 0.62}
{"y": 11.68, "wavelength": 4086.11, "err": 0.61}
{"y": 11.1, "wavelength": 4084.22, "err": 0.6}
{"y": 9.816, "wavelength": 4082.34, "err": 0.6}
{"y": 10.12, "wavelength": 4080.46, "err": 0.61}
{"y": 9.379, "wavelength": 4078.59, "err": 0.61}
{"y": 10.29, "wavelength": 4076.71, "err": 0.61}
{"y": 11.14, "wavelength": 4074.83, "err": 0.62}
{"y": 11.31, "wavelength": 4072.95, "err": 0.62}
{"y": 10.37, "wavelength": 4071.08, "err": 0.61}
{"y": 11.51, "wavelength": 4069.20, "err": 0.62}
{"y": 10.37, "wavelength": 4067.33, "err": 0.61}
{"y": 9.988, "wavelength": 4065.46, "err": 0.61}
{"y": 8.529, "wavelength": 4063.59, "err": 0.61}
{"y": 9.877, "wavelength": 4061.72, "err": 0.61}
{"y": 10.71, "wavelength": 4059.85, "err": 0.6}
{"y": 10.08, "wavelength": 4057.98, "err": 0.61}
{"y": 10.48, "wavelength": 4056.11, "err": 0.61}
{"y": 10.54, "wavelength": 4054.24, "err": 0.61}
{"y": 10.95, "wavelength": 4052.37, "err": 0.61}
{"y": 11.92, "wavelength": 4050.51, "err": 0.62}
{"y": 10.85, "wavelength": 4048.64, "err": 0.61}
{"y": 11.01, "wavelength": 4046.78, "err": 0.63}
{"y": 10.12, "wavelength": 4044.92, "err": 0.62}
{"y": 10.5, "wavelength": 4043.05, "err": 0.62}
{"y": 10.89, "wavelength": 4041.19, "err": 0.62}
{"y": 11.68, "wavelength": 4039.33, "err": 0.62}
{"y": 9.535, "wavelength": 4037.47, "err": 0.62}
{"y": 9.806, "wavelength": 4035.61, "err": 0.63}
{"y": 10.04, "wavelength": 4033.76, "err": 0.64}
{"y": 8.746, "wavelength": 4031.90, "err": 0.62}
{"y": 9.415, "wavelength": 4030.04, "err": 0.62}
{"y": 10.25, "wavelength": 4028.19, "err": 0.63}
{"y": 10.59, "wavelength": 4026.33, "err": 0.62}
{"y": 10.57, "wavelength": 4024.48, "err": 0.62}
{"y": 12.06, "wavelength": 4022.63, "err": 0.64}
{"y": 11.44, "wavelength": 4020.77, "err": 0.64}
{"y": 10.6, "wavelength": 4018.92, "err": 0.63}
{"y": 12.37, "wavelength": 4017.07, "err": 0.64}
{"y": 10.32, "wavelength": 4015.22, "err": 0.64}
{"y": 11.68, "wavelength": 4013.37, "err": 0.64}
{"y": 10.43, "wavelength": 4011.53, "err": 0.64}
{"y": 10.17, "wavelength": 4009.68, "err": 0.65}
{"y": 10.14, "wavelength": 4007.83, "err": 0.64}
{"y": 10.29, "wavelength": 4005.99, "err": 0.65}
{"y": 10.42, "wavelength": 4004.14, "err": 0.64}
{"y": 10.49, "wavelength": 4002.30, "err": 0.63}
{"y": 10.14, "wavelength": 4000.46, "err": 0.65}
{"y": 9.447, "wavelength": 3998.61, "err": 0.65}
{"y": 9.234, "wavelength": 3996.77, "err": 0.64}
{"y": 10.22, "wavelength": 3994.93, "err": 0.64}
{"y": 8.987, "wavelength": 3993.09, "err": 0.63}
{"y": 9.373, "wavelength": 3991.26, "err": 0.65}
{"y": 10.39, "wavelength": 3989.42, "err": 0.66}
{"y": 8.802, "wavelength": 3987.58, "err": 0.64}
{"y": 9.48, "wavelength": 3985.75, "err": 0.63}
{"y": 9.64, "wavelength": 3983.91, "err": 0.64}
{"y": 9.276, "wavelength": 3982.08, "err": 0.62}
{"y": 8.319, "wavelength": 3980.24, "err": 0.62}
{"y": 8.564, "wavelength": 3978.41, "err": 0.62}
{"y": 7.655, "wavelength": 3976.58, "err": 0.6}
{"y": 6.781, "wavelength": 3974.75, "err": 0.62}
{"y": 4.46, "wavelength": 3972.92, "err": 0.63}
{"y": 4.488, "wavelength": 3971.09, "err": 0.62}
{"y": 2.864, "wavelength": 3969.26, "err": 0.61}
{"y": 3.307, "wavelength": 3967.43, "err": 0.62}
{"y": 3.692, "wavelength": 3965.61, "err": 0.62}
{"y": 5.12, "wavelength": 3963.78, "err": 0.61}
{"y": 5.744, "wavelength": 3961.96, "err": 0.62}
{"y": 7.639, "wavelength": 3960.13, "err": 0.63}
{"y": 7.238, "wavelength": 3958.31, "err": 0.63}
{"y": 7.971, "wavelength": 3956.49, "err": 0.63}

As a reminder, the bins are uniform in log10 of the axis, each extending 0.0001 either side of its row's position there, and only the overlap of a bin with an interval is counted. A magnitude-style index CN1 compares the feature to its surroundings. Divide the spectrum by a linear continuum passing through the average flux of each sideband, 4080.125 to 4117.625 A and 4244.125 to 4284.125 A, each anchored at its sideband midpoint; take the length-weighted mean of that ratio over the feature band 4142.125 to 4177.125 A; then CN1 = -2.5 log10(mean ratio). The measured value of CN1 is 0.06 mag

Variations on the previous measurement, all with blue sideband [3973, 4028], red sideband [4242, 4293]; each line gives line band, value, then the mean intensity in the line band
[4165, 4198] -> 0.04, 10.4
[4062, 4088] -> -0.03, 10.5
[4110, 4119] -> -0.04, 10.8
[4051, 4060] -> -0.05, 10.6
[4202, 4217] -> -0.03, 11.2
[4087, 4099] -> -0.04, 10.7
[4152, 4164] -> 0.02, 10.5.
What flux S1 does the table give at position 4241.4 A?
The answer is 11.78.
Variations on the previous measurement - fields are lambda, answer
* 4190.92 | 11.53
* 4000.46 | 10.14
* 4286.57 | 10.37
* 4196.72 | 9.043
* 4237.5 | 10.66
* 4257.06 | 10.55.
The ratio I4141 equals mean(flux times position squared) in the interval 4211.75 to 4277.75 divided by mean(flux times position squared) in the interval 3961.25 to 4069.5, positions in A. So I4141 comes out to 1.3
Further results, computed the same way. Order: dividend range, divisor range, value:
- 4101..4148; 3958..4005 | 1.41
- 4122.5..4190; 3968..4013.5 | 1.27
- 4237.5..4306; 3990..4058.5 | 1.17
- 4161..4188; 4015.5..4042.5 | 1.06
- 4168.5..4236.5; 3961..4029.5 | 1.32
